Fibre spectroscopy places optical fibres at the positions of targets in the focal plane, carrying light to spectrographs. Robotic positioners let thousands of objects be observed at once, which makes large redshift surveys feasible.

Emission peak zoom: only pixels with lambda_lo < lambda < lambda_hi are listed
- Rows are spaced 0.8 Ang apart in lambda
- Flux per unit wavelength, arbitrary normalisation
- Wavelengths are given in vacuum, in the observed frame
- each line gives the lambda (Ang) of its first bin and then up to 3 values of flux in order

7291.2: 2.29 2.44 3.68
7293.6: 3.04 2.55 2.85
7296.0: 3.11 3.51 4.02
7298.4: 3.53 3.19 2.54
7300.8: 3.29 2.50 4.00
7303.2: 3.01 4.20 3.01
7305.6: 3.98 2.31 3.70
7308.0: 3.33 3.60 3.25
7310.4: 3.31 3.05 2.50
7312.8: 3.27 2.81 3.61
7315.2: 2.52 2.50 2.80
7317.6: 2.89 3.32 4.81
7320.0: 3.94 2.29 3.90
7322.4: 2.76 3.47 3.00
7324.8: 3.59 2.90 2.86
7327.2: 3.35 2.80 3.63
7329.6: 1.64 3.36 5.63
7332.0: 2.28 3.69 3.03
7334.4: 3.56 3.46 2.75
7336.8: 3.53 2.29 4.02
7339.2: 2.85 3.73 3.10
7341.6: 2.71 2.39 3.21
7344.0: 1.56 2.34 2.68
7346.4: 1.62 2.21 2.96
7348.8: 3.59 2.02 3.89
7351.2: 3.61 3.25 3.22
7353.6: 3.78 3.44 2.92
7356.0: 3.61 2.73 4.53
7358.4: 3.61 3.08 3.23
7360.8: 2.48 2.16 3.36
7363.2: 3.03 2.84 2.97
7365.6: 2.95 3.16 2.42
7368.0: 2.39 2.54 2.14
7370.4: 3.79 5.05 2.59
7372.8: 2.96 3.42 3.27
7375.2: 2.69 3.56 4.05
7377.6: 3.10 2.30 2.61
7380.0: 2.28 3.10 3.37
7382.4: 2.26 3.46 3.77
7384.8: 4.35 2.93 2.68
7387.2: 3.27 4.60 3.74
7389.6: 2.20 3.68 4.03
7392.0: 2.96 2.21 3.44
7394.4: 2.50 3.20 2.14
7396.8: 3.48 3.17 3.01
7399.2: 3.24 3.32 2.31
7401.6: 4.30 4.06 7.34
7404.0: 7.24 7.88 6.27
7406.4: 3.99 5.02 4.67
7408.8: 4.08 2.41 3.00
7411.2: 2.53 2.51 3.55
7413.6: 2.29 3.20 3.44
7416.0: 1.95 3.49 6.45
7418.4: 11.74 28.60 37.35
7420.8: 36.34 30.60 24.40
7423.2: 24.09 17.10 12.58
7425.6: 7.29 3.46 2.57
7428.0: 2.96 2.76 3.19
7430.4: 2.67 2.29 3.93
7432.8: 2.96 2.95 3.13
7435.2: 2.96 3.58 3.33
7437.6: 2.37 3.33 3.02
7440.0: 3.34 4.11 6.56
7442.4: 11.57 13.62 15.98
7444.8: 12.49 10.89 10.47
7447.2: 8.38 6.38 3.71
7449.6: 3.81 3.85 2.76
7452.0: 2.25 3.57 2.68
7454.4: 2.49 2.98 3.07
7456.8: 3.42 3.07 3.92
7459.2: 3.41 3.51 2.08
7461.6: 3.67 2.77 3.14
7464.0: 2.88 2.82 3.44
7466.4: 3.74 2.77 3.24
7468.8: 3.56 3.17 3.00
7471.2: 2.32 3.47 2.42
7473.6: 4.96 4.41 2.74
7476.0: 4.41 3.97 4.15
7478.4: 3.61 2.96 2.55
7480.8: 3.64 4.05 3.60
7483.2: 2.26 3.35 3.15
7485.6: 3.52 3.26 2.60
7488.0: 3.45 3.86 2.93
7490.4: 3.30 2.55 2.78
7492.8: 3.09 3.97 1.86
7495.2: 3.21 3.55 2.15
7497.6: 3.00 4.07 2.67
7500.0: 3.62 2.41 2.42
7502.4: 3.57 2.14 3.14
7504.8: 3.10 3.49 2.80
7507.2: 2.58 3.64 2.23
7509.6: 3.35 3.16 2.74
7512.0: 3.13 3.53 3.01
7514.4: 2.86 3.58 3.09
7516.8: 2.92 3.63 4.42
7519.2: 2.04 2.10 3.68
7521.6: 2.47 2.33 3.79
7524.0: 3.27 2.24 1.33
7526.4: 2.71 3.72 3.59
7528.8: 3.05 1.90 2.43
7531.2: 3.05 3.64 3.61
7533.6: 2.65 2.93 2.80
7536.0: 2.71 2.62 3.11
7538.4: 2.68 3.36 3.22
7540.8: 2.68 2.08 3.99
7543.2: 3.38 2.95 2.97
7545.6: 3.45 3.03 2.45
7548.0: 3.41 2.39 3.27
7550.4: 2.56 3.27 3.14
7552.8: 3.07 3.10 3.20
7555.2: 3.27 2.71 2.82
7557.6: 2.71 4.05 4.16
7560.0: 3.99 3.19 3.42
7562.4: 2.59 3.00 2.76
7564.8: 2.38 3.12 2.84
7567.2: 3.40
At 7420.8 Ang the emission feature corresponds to H-alpha 6563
